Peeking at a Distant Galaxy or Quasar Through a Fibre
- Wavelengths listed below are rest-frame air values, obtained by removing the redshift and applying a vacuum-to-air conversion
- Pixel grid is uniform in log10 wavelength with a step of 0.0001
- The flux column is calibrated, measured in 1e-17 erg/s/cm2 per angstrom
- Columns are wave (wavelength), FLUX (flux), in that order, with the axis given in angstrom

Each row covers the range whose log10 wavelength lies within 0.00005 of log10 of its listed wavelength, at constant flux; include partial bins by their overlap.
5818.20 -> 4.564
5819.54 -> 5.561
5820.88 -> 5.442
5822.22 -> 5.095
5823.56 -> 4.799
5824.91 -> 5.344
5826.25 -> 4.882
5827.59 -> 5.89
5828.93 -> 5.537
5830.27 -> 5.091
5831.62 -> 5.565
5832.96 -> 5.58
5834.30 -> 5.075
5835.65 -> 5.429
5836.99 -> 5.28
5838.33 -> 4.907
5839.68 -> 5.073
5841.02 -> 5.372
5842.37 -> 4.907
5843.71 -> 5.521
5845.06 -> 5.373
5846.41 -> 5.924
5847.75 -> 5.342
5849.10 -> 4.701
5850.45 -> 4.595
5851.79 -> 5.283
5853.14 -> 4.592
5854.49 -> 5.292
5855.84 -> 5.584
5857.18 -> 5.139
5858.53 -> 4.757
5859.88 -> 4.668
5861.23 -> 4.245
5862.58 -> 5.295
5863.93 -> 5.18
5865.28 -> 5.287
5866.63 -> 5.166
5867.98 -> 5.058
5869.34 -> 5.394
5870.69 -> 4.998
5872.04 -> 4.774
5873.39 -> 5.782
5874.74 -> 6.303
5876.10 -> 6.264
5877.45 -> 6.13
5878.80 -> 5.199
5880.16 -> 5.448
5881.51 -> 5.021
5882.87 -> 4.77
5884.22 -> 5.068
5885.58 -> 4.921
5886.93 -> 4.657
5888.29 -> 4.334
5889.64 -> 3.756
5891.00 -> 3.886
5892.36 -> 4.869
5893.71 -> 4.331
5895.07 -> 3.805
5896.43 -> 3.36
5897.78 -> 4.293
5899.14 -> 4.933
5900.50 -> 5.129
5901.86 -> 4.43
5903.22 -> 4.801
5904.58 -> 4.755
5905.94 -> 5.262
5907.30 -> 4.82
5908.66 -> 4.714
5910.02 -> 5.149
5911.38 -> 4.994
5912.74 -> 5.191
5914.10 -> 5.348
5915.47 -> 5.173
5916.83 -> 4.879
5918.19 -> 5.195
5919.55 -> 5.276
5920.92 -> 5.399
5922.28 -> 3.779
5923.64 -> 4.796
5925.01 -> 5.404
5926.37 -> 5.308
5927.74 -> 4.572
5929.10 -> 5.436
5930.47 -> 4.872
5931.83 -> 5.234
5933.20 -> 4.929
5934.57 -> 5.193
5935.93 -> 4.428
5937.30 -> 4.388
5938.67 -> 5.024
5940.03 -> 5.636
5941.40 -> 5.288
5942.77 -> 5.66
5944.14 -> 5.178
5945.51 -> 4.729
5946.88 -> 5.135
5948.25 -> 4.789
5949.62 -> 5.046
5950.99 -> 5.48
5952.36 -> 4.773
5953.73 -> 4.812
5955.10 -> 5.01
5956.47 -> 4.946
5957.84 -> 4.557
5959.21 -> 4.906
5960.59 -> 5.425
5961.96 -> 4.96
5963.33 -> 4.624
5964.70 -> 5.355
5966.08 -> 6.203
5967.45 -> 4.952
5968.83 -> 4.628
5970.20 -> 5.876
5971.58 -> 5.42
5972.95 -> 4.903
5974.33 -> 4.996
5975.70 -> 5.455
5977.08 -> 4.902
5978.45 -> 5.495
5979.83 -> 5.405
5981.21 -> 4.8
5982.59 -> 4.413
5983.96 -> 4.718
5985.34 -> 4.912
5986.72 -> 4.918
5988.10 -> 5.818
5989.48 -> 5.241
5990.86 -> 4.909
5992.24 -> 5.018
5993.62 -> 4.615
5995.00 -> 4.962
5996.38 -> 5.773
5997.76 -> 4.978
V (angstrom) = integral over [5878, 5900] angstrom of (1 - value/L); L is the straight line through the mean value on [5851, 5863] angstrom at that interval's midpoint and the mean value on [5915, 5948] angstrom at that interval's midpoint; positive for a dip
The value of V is 2.0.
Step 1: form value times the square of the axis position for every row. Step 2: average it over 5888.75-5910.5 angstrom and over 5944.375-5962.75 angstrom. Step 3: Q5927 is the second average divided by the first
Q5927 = 1.1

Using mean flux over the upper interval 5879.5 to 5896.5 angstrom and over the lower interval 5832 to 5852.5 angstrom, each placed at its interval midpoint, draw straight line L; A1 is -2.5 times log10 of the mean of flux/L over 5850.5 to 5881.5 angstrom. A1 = -0.09 mag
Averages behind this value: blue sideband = 5.23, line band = 5.25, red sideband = 4.52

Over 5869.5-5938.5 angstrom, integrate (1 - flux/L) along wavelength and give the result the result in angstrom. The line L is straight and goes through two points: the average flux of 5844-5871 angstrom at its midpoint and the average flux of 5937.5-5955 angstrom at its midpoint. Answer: 2.47 angstrom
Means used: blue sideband 5.1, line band 4.92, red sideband 5.1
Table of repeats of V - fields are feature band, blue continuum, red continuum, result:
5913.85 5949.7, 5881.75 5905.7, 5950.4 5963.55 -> -2.0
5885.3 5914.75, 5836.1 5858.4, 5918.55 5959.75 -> 2.6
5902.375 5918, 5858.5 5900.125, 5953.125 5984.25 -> -0.1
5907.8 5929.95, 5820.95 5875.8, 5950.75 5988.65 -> 0.5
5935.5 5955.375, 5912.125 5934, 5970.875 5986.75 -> 0.0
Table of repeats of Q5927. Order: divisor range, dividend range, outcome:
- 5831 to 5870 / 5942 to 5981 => 1.03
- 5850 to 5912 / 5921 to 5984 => 1.05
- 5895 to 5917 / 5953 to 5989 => 1.09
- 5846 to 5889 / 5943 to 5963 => 1.00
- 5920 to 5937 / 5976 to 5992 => 1.04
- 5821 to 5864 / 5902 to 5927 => 0.99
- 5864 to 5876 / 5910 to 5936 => 0.95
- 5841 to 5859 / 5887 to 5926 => 0.93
